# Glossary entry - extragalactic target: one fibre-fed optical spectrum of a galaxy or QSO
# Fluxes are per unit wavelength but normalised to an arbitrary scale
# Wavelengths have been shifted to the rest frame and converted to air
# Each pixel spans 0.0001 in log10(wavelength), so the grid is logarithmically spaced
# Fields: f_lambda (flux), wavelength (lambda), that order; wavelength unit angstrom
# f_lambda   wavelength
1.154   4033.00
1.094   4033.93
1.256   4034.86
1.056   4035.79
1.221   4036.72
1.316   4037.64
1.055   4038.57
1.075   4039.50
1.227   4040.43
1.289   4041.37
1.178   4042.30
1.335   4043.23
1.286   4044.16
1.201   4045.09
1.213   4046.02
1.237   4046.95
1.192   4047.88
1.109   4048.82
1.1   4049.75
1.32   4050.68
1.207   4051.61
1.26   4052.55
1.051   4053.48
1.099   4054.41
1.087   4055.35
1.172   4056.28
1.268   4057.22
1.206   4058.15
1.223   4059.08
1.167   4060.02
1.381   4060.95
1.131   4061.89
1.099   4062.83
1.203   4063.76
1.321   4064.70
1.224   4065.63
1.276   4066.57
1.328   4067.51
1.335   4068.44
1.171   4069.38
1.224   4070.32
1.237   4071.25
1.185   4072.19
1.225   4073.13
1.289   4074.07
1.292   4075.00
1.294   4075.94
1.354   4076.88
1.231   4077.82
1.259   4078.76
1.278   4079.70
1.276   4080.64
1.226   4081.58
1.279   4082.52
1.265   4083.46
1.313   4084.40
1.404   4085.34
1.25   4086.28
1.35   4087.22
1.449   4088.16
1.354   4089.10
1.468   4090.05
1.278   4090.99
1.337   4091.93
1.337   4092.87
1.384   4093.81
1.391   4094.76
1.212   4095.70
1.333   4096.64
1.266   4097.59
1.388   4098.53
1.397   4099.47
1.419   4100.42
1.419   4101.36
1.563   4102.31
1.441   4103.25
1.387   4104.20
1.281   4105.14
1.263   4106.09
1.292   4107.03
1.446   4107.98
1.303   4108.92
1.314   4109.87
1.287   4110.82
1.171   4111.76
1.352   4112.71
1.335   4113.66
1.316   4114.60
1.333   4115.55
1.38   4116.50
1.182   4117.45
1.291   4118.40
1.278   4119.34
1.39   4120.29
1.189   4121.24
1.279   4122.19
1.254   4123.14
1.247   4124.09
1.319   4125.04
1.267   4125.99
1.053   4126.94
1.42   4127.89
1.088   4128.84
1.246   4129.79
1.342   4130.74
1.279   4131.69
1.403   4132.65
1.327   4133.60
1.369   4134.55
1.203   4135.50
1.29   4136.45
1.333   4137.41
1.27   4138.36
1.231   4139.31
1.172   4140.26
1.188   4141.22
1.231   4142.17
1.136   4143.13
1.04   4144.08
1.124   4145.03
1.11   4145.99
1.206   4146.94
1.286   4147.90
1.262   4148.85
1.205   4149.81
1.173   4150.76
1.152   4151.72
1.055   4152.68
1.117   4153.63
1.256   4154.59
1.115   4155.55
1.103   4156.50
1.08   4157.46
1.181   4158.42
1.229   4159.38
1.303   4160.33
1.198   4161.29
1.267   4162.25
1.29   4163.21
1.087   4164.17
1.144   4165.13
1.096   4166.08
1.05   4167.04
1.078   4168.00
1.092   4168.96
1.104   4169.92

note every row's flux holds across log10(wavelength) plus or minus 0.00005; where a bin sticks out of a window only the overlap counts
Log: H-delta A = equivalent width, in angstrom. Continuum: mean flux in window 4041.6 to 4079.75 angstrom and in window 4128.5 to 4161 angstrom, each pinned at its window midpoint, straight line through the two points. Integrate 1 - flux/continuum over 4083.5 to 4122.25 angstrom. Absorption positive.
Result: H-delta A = -3.8 angstrom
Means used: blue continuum 1.23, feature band 1.34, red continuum 1.21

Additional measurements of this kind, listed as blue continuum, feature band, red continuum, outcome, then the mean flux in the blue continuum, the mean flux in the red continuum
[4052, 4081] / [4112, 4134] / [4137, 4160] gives -1.7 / 1.23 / 1.18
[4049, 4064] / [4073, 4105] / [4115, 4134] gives -2.8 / 1.18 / 1.28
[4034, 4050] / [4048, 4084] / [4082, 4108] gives 1.1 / 1.2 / 1.35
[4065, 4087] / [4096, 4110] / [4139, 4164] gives -1.4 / 1.27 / 1.18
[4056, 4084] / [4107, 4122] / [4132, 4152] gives -0.8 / 1.25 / 1.23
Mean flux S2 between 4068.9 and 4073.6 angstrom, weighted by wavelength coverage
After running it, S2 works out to 1.21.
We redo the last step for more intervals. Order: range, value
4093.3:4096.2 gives 1.33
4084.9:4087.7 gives 1.34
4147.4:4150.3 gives 1.25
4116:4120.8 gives 1.3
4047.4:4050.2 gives 1.13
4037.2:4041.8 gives 1.19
